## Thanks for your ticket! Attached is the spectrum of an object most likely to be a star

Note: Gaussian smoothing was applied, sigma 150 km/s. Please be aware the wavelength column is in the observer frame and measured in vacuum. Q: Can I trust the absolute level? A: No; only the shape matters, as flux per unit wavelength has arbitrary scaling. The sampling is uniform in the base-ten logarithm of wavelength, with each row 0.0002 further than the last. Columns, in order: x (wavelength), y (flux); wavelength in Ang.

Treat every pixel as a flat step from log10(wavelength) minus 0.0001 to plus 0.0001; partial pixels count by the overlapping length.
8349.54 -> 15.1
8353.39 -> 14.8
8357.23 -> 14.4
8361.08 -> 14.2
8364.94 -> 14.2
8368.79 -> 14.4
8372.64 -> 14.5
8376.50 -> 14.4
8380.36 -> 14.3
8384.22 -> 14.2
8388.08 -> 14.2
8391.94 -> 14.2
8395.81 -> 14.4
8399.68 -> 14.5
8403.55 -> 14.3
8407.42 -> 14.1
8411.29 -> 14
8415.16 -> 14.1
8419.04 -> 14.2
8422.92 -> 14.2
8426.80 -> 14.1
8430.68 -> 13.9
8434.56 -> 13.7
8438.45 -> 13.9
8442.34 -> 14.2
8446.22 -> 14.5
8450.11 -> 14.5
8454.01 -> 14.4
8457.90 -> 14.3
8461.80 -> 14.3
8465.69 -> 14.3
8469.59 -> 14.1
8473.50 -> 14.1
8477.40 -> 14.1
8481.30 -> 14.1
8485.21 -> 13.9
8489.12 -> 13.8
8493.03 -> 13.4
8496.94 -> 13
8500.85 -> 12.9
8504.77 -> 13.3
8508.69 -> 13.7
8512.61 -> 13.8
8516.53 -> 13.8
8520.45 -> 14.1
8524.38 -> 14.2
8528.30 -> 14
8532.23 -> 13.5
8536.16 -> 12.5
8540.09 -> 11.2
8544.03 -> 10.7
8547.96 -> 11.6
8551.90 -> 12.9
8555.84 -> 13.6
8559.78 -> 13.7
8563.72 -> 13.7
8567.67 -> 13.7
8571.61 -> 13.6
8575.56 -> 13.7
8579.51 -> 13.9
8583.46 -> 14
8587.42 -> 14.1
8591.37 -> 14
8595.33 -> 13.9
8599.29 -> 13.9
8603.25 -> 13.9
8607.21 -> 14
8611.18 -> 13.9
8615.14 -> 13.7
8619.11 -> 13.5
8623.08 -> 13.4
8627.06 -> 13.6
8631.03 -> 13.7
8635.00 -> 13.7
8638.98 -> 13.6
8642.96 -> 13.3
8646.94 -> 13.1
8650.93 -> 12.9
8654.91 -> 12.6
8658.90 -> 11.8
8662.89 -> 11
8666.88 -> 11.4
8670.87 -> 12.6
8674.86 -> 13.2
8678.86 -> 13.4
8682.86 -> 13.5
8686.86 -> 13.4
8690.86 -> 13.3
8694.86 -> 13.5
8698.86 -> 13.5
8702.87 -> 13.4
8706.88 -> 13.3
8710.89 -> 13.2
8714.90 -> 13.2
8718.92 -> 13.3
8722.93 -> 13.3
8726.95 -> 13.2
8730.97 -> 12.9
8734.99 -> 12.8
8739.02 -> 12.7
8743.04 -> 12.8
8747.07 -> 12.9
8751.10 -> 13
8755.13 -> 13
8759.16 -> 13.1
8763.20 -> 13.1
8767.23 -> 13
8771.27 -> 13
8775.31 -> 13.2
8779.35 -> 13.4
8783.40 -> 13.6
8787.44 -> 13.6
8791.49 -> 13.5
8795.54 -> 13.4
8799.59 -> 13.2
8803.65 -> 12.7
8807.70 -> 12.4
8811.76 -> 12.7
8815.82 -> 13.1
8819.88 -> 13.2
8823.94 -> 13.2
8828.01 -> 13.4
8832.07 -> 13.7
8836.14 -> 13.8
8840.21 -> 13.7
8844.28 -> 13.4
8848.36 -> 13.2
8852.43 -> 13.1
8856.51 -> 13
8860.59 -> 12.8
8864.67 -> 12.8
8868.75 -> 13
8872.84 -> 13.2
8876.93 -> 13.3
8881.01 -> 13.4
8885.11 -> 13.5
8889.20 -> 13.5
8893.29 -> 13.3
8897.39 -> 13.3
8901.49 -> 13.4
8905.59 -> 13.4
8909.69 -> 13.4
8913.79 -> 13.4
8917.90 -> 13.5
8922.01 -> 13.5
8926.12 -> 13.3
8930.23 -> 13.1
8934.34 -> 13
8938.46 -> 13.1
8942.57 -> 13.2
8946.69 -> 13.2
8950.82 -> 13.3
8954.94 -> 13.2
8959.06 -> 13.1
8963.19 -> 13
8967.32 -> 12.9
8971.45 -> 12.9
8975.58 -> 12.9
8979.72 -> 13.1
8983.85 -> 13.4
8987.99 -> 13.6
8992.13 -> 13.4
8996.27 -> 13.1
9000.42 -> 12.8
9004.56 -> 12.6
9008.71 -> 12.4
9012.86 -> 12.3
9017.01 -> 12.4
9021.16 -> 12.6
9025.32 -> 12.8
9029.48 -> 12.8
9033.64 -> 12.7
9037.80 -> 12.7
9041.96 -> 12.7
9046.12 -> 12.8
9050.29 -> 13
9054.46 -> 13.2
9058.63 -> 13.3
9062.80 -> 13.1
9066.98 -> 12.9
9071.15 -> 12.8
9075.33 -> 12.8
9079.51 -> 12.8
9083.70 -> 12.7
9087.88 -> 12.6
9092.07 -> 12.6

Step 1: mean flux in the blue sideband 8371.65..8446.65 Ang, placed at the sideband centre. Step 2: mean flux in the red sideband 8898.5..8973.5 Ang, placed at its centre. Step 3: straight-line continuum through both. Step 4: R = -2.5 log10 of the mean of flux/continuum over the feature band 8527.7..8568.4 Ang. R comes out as 0.095 mag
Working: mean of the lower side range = 14.2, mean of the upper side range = 13.2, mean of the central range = 12.8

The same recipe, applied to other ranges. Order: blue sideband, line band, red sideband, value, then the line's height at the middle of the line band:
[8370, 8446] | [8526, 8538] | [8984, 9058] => 0.04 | 13.9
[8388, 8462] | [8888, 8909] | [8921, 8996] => -0.01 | 13.3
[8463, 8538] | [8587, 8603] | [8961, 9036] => -0.03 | 13.6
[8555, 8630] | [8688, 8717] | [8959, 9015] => 0.02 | 13.6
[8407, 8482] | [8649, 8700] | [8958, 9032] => 0.07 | 13.6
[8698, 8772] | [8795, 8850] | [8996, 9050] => -0.02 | 13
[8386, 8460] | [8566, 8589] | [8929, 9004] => 0.00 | 13.9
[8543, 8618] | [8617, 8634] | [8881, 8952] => 0.00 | 13.5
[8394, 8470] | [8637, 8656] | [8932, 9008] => 0.05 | 13.8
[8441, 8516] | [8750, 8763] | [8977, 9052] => 0.03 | 13.4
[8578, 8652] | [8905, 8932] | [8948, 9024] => -0.02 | 13.1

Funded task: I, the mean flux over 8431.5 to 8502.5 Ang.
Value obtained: 14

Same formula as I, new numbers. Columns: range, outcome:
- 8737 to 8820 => 13.1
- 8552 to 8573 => 13.6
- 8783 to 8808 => 13.2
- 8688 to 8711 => 13.4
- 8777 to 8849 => 13.3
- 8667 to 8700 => 13.2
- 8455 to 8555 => 13.4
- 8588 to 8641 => 13.8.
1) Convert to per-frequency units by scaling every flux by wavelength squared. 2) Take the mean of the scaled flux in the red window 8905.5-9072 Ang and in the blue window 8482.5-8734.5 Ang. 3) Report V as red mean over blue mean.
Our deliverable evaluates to 1.07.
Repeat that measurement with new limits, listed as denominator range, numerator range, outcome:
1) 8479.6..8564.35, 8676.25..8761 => 1.04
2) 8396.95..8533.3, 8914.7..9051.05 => 1.05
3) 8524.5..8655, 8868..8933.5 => 1.07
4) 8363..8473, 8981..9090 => 1.04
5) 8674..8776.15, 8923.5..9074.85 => 1.05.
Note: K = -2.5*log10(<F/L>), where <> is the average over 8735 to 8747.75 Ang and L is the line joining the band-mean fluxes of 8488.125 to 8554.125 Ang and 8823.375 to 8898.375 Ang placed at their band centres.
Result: 0.04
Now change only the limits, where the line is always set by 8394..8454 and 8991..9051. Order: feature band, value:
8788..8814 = 0.02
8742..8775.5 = 0.03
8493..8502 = 0.08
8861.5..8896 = -0.01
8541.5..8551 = 0.22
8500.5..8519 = 0.03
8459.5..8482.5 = -0.01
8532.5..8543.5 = 0.16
